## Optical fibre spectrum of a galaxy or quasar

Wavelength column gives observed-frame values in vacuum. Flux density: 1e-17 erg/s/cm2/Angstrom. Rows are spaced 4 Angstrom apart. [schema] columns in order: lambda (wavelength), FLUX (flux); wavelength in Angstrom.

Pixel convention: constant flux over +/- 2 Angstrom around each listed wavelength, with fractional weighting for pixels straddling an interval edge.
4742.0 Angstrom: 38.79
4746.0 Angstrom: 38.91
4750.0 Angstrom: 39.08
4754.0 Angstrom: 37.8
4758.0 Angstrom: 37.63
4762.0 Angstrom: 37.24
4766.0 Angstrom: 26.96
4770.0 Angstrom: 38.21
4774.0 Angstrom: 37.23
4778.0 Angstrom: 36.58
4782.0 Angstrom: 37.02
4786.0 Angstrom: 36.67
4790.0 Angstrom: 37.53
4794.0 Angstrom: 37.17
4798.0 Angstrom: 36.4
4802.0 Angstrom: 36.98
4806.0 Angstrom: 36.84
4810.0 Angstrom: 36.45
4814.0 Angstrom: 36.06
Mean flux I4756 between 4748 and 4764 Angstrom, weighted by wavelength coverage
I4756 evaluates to 37.9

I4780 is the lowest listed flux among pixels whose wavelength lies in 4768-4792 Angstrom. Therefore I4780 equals 36.58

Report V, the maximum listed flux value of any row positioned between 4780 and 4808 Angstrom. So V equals 37.53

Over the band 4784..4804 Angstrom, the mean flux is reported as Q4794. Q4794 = 37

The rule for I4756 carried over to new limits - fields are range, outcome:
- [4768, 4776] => 37.7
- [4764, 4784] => 35.2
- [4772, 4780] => 36.9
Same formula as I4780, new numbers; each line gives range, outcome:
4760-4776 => 26.96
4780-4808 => 36.4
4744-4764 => 37.24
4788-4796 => 37.17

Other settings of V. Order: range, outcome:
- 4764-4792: 38.21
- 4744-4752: 39.08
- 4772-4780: 37.23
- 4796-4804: 36.98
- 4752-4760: 37.8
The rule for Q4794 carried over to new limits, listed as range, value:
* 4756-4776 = 35.5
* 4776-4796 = 37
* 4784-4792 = 37.1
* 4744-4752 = 39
